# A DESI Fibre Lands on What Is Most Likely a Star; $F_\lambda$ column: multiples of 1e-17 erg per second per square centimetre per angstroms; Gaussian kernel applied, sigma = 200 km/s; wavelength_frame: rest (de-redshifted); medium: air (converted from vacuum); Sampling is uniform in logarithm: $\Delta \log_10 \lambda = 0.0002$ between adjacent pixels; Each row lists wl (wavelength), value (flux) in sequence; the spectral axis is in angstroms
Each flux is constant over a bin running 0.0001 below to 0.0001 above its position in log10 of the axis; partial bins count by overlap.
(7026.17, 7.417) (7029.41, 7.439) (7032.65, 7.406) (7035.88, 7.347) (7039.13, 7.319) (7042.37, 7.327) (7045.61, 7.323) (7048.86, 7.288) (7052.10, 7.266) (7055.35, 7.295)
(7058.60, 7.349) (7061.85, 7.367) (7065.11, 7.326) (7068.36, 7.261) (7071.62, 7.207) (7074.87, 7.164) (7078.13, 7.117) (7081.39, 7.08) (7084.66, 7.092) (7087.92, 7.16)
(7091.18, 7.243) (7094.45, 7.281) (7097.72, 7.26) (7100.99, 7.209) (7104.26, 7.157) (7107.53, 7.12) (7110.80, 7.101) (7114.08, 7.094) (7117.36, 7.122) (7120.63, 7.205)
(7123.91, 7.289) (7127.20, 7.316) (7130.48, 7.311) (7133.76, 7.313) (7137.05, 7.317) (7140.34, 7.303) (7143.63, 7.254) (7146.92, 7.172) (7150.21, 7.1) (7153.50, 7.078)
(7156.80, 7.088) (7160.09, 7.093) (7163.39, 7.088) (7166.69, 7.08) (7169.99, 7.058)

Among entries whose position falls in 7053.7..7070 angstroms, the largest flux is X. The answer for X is 7.367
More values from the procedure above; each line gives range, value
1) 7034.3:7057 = 7.347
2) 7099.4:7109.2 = 7.209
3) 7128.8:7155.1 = 7.317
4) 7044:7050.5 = 7.323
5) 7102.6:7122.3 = 7.205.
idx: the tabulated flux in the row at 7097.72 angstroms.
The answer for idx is 7.26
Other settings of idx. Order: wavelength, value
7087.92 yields 7.16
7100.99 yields 7.209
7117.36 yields 7.122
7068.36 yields 7.261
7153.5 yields 7.078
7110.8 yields 7.101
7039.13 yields 7.319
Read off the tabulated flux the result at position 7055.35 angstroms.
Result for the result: 7.295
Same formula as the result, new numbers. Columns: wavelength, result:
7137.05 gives 7.317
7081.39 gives 7.08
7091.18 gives 7.243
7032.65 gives 7.406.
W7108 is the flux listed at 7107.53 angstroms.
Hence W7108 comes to 7.12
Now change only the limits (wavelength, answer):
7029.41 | 7.439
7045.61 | 7.323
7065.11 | 7.326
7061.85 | 7.367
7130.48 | 7.311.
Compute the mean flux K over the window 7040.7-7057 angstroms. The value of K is 7.3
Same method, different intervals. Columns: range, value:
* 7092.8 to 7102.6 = 7.25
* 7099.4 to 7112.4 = 7.15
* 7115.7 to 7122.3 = 7.17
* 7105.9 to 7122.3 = 7.13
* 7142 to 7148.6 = 7.22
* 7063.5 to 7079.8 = 7.22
